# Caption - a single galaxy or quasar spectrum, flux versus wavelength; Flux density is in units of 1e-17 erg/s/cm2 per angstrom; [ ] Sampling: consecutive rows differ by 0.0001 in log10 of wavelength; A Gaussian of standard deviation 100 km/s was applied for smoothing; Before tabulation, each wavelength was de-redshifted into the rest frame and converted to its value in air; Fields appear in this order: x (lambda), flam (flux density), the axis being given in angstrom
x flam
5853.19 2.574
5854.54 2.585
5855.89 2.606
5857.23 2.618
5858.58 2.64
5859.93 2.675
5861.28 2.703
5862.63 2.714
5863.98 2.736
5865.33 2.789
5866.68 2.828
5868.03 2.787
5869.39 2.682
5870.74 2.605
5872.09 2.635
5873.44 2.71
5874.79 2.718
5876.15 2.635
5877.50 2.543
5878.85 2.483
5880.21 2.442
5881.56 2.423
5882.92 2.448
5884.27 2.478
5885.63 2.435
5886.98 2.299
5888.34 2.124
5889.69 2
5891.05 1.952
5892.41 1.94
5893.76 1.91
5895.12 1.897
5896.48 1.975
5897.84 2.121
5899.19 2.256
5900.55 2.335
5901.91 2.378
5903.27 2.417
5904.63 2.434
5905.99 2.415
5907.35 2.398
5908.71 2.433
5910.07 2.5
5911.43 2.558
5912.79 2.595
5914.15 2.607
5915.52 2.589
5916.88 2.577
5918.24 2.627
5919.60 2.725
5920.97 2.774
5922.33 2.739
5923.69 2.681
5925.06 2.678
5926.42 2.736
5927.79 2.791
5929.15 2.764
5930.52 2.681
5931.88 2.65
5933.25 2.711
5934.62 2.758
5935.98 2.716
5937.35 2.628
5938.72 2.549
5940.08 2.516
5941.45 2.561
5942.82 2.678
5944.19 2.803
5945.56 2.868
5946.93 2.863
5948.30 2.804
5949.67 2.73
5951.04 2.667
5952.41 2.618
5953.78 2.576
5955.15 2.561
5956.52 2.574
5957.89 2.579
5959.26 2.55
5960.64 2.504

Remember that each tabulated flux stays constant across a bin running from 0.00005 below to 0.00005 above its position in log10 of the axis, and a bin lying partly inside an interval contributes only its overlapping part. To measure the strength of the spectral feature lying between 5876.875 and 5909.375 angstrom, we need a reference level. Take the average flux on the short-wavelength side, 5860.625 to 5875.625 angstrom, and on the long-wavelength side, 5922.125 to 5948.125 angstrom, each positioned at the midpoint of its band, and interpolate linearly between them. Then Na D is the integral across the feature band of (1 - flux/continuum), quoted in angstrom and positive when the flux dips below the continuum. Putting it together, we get 5.3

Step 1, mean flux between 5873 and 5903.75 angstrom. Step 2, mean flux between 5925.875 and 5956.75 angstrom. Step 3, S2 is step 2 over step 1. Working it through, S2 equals 1.17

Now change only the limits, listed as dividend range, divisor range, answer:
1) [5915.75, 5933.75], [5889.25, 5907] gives 1.25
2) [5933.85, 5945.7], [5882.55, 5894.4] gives 1.23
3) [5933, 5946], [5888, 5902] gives 1.29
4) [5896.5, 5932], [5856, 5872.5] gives 0.94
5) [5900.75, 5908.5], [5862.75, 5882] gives 0.91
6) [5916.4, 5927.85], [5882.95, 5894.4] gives 1.25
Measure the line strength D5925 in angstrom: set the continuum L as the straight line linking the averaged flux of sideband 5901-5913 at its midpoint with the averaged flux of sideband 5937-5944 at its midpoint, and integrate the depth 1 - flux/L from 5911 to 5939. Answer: -1.61 angstrom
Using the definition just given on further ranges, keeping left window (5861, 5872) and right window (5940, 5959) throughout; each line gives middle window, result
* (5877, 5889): 1.36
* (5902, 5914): 1.02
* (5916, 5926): 0.02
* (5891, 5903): 2.67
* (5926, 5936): -0.15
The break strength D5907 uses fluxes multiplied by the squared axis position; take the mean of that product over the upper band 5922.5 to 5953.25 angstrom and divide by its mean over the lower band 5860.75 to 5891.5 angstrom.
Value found 1.09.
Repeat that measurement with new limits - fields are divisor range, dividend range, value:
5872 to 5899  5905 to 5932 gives 1.15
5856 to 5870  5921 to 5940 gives 1.02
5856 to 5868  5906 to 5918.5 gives 0.95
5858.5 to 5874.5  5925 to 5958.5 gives 1.01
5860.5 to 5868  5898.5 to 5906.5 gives 0.87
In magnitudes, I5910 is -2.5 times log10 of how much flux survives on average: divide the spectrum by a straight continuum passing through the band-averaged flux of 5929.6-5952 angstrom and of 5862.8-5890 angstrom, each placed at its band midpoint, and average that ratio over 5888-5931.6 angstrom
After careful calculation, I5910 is 0.09 mag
